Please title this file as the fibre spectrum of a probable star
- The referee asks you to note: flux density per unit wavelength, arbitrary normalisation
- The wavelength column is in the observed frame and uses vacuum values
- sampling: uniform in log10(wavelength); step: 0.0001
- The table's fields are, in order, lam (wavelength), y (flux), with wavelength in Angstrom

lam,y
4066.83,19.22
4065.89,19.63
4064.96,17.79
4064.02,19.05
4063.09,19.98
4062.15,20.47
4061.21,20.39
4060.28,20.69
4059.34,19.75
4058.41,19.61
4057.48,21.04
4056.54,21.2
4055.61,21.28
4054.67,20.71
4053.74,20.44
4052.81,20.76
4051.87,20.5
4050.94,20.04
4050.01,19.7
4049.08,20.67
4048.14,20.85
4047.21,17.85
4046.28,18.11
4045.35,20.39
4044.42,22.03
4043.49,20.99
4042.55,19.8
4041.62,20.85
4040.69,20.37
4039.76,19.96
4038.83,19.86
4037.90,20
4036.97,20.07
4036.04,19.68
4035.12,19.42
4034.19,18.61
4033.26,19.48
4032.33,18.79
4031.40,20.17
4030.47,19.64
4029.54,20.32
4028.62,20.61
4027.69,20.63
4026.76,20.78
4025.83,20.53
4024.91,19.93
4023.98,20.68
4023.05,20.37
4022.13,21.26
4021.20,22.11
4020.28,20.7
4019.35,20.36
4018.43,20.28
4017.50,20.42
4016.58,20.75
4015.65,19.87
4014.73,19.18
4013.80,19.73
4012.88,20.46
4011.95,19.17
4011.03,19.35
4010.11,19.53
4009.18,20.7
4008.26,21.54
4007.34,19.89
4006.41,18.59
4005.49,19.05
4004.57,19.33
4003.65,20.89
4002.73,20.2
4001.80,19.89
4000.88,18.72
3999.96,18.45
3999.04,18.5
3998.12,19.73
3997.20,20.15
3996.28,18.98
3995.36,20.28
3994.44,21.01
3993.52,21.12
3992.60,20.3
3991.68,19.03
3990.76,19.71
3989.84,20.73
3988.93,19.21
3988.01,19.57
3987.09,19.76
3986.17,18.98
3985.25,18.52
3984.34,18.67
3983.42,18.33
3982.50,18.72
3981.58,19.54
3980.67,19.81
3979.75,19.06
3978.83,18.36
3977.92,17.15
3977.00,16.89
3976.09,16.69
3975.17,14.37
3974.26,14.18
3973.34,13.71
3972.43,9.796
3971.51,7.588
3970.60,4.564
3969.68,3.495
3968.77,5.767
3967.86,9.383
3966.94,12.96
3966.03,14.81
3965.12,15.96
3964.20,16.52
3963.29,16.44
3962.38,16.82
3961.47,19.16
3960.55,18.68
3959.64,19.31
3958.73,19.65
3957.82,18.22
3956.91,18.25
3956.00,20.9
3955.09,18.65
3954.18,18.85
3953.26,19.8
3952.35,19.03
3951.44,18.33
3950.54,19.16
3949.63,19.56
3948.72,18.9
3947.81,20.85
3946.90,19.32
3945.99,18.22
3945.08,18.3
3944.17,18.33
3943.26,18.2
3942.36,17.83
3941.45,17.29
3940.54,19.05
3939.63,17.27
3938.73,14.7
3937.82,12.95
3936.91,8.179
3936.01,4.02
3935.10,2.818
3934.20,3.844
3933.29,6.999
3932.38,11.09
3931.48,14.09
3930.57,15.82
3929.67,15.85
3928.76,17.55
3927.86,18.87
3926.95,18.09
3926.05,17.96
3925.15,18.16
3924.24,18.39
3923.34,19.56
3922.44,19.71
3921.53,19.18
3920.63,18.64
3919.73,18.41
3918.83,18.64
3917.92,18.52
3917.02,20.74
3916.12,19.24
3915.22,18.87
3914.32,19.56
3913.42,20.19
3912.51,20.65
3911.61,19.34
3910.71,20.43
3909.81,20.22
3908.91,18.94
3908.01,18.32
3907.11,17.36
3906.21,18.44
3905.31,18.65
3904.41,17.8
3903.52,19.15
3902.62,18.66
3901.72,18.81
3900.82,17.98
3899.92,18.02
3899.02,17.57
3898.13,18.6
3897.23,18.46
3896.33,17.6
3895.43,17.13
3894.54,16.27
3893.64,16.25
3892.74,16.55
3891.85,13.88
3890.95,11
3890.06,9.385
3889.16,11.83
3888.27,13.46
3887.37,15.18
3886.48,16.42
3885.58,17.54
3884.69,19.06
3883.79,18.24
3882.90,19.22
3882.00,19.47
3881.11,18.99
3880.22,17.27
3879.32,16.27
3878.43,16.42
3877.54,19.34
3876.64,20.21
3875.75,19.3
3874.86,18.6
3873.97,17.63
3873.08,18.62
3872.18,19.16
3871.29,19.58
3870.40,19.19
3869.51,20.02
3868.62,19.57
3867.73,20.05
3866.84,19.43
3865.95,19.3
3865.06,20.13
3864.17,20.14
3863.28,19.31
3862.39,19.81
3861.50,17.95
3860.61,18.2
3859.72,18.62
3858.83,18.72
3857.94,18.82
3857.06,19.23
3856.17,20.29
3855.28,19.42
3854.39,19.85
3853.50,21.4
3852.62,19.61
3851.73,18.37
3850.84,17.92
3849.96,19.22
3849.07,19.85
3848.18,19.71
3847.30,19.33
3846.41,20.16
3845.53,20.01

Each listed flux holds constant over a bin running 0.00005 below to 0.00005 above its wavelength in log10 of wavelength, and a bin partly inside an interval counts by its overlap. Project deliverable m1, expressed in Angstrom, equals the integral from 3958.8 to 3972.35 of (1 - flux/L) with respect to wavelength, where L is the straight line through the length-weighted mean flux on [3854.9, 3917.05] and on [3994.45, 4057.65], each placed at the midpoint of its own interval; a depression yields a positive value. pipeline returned 4.4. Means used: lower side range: 18.2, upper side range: 20.1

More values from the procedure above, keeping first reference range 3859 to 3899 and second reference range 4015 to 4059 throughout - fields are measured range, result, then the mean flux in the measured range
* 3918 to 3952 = 4.6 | 16.1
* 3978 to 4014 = 0.1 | 19.6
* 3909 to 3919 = -0.8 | 19.7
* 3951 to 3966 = 0.5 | 18.3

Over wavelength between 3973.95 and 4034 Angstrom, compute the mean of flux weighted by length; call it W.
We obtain 19.5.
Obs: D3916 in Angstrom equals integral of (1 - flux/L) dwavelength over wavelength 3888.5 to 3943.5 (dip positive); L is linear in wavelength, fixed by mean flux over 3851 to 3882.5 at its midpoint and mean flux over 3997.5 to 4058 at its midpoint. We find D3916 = 8.2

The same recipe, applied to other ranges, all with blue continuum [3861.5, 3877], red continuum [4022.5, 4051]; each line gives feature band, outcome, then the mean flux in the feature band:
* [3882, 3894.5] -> 2.6 Angstrom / 15.4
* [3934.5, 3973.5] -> 8.6 Angstrom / 15.4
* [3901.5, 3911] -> 0.4 Angstrom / 18.8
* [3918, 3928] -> 0.5 Angstrom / 18.7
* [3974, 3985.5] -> 1.2 Angstrom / 17.8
